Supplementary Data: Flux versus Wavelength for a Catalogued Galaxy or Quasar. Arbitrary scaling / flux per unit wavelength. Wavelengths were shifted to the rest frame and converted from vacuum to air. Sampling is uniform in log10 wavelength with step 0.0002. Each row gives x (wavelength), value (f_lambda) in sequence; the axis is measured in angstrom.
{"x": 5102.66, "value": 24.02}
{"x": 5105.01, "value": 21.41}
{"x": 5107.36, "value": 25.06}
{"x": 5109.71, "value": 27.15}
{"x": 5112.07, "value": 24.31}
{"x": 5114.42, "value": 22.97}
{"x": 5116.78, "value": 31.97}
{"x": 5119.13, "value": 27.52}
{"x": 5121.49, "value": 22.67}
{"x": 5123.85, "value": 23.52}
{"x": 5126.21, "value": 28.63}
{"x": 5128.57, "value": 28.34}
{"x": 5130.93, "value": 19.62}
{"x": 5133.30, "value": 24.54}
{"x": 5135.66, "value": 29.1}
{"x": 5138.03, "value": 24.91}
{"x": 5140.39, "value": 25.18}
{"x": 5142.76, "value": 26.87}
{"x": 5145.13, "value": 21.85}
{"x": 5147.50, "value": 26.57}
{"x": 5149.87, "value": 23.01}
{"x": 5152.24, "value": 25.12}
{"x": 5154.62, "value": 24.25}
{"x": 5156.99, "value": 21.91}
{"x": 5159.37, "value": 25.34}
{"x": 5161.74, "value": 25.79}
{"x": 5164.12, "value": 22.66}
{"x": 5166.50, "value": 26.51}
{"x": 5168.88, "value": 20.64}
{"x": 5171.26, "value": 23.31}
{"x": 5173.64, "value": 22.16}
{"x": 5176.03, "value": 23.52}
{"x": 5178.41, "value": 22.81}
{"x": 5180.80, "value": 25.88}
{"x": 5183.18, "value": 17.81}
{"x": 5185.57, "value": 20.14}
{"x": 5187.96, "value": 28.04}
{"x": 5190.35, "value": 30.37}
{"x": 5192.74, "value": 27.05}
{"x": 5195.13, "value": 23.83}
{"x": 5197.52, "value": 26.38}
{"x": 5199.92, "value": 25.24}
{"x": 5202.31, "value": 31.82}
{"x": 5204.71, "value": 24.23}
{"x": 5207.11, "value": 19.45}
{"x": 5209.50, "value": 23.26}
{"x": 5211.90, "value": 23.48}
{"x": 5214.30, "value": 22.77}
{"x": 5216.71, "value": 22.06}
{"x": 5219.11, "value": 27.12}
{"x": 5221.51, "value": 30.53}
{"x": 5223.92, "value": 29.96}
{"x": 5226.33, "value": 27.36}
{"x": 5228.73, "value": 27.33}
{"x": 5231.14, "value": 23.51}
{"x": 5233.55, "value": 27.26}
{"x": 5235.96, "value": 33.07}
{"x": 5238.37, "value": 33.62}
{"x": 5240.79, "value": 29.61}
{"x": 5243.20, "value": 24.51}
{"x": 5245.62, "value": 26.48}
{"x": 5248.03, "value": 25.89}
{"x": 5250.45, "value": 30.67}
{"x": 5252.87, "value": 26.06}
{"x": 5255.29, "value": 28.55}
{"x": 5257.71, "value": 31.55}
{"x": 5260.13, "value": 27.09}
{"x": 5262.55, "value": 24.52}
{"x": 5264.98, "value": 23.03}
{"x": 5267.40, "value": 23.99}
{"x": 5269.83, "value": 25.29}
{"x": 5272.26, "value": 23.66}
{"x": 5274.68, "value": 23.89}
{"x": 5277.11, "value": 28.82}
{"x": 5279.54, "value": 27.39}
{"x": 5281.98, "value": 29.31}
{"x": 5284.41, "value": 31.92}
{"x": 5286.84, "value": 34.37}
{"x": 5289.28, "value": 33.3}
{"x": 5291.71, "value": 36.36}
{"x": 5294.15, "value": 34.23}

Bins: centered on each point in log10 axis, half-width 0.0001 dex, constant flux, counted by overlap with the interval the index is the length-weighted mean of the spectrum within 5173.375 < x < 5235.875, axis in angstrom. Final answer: 25.3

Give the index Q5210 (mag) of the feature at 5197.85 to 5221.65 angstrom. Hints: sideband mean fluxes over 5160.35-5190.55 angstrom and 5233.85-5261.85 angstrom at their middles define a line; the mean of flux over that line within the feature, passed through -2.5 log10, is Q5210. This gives 0.052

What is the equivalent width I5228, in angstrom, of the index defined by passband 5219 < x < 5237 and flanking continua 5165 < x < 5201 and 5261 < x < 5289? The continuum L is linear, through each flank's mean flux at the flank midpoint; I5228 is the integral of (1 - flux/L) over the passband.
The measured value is -1.9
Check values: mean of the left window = 24.2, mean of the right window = 27.1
